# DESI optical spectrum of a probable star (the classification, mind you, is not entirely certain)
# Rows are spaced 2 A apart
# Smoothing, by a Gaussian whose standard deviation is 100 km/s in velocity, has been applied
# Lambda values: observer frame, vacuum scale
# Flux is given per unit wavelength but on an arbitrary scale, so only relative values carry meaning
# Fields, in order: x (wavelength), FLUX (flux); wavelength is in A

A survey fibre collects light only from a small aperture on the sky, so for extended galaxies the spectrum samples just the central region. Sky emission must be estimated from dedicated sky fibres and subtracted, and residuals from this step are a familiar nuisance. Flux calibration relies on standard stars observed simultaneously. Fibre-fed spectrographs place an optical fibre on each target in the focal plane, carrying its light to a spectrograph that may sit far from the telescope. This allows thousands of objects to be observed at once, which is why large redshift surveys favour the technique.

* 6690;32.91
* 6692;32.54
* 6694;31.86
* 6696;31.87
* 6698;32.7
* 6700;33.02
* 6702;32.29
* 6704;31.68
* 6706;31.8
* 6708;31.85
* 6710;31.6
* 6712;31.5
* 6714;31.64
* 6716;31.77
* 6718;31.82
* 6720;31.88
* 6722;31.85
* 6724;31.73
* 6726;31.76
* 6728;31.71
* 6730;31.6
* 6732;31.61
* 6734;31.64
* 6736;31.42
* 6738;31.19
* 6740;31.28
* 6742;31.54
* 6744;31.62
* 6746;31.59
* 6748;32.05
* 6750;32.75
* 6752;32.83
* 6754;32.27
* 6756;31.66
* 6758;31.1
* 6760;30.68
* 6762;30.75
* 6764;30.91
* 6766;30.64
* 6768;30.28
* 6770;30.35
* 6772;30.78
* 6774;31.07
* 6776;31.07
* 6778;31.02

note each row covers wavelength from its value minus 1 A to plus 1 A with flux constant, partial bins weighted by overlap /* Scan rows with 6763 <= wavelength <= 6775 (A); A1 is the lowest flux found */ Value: 30.28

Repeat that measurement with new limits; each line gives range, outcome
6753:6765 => 30.68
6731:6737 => 31.42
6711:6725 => 31.5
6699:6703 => 32.29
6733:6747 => 31.19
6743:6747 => 31.59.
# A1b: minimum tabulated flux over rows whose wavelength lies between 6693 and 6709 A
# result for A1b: 31.68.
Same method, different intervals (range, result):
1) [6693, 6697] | 31.86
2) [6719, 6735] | 31.6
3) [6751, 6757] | 31.66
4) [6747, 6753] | 32.05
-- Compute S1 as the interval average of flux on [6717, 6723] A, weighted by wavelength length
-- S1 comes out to 31.9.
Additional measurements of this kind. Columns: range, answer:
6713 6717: 31.7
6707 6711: 31.7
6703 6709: 31.8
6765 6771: 30.4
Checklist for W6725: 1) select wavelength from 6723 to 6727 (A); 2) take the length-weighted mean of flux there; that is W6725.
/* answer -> 31.7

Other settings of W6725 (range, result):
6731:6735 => 31.6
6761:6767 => 30.8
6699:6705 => 32.3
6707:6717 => 31.7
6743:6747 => 31.6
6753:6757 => 32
